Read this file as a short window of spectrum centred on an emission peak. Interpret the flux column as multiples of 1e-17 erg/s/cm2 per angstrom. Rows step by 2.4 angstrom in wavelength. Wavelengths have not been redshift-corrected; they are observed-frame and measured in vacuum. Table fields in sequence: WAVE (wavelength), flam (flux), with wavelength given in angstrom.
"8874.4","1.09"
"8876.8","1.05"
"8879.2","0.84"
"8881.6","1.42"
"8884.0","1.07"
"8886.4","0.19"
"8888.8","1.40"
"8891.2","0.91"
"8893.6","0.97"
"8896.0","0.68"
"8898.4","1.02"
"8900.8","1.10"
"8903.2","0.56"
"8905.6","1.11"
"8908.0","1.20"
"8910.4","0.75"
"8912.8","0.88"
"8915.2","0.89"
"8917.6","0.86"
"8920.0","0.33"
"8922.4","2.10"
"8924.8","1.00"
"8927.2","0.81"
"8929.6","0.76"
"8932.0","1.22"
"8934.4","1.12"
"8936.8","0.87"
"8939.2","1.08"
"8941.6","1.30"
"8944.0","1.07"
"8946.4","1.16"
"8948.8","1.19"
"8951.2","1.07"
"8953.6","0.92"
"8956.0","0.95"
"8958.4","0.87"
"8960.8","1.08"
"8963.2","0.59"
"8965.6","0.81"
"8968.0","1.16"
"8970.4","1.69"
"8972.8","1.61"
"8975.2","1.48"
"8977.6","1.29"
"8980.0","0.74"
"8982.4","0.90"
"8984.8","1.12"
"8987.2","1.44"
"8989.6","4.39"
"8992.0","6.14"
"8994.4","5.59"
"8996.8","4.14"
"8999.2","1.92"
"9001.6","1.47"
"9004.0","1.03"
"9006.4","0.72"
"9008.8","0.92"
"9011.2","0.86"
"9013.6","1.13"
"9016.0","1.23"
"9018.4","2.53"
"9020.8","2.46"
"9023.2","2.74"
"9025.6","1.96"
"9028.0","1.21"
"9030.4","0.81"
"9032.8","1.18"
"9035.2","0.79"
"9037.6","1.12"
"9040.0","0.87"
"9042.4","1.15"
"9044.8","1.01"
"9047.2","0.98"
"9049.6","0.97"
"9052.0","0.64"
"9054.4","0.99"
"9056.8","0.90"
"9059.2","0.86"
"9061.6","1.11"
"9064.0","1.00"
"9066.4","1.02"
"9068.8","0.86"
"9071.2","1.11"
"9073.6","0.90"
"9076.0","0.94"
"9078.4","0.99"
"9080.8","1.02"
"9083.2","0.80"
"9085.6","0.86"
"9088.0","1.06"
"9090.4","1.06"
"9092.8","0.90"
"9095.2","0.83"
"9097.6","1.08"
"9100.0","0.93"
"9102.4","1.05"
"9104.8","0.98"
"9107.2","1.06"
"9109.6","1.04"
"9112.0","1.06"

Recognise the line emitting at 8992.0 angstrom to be H-alpha 6563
